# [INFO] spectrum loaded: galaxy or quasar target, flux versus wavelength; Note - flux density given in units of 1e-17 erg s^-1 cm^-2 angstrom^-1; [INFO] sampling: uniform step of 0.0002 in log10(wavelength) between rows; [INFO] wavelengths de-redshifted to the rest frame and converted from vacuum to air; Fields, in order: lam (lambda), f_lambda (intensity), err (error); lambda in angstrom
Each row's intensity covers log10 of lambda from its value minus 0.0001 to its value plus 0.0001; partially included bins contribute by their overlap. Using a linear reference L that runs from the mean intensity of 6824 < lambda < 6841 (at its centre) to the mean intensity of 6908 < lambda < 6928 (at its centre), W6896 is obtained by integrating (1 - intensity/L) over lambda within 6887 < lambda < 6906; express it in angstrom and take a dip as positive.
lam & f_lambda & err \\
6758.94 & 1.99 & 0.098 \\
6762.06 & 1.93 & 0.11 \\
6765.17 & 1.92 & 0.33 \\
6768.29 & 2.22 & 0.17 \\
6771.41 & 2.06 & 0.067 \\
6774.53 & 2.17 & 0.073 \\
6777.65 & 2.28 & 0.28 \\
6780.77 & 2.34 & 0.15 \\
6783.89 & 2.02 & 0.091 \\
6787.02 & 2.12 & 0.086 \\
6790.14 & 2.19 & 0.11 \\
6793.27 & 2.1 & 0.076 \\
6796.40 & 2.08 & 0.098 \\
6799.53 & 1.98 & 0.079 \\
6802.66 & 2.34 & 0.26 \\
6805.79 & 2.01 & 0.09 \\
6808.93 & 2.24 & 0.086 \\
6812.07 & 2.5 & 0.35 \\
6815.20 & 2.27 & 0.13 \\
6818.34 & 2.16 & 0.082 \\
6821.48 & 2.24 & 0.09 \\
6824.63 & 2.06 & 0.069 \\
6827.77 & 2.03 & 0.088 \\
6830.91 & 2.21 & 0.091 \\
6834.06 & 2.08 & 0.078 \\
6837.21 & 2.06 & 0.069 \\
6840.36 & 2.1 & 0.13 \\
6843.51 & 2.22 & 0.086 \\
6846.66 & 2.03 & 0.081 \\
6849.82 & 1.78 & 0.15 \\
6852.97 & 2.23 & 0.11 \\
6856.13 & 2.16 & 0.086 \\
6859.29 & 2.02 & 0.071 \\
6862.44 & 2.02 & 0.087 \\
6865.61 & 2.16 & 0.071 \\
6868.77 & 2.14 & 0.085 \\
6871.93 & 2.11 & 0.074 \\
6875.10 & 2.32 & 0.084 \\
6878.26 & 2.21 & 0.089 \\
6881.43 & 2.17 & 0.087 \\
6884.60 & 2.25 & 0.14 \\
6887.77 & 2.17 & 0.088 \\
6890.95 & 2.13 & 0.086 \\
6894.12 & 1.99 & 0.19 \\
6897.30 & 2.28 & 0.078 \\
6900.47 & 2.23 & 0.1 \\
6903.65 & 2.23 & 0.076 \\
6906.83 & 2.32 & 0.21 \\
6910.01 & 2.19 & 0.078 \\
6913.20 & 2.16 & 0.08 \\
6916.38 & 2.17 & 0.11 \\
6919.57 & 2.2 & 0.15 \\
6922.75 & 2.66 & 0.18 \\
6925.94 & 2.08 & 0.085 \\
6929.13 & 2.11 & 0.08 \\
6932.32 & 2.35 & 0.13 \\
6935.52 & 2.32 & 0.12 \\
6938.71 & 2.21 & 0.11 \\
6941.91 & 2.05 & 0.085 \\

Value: 0.2 angstrom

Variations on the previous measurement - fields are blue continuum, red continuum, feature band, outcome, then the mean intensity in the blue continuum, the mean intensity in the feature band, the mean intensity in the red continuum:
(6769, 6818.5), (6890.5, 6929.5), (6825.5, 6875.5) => 2.3 angstrom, 2.18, 2.1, 2.22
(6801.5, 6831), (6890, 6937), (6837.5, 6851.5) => 1.1 angstrom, 2.2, 2.04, 2.23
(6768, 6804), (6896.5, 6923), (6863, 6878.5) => 0.3 angstrom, 2.16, 2.17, 2.25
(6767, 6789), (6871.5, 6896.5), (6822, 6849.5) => 1.1 angstrom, 2.17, 2.09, 2.17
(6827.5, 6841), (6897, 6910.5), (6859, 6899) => 0.8 angstrom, 2.1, 2.16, 2.25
